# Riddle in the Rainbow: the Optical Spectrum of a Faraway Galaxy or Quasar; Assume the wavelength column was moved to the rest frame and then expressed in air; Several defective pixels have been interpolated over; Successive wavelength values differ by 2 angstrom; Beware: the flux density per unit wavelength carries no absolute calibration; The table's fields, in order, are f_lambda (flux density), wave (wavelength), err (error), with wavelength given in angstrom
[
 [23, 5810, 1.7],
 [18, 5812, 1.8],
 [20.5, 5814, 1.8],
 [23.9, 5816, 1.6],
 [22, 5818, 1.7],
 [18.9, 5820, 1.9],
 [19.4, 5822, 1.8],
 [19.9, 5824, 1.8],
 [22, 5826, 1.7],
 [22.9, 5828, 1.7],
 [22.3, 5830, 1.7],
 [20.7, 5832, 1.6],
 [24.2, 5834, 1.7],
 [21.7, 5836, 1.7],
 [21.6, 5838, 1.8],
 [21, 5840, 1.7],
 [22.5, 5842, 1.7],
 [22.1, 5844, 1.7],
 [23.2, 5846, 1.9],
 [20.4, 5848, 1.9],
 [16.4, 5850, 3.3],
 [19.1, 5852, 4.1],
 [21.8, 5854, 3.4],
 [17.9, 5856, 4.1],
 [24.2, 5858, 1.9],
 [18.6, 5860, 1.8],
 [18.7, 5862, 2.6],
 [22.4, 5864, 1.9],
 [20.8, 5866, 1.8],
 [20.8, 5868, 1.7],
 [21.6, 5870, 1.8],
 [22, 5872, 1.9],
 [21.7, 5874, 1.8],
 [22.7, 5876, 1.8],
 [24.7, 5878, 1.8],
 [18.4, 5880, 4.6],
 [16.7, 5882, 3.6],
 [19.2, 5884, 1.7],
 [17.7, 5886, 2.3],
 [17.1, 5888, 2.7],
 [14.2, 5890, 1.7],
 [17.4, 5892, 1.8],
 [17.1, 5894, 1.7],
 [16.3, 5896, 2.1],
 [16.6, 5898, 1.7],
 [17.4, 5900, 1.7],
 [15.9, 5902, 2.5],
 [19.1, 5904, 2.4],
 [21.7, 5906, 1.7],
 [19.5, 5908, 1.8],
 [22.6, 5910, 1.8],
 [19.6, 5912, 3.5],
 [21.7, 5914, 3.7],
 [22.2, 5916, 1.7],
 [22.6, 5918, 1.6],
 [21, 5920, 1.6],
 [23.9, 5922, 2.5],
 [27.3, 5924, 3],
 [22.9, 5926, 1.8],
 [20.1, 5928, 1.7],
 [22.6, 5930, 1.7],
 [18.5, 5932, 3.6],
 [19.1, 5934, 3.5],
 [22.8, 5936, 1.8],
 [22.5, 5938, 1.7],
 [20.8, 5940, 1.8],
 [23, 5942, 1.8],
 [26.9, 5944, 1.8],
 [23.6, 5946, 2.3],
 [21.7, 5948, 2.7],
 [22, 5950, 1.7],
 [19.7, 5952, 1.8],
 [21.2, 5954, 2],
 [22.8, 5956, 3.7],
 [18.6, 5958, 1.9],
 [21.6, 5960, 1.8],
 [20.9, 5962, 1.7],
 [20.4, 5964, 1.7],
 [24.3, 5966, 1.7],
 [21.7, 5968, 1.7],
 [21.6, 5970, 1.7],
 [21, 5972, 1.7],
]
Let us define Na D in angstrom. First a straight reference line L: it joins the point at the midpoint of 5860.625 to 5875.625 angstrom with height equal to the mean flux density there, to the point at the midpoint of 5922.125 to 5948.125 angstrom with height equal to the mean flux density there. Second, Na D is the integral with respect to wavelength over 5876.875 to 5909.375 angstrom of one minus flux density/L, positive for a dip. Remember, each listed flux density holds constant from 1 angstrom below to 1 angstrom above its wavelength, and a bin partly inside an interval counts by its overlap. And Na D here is 5.3 angstrom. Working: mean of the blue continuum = 21.1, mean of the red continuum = 22.5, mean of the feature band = 18.1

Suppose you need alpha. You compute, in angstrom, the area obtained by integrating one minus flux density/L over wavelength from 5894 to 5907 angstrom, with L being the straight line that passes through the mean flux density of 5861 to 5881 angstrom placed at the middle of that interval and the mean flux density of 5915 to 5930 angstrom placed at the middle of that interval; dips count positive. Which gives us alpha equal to 2.6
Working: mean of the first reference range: 21.4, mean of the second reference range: 22.8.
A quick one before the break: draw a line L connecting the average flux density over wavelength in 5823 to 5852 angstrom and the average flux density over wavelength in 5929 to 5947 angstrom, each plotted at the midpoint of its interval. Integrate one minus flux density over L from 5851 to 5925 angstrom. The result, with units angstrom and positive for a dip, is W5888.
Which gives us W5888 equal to 5.9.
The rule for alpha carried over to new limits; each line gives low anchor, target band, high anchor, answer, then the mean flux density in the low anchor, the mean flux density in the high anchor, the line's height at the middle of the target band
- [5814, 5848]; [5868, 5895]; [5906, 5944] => 3.1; 21.7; 21.9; 21.8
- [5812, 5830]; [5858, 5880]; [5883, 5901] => -3.7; 21.1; 17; 18.3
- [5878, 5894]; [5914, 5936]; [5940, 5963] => -2.0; 17.7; 21.9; 20.2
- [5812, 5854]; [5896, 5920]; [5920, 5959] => 2.2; 21.2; 22.1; 21.8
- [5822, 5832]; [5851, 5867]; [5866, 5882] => 0.7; 21.4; 21.3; 21.4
